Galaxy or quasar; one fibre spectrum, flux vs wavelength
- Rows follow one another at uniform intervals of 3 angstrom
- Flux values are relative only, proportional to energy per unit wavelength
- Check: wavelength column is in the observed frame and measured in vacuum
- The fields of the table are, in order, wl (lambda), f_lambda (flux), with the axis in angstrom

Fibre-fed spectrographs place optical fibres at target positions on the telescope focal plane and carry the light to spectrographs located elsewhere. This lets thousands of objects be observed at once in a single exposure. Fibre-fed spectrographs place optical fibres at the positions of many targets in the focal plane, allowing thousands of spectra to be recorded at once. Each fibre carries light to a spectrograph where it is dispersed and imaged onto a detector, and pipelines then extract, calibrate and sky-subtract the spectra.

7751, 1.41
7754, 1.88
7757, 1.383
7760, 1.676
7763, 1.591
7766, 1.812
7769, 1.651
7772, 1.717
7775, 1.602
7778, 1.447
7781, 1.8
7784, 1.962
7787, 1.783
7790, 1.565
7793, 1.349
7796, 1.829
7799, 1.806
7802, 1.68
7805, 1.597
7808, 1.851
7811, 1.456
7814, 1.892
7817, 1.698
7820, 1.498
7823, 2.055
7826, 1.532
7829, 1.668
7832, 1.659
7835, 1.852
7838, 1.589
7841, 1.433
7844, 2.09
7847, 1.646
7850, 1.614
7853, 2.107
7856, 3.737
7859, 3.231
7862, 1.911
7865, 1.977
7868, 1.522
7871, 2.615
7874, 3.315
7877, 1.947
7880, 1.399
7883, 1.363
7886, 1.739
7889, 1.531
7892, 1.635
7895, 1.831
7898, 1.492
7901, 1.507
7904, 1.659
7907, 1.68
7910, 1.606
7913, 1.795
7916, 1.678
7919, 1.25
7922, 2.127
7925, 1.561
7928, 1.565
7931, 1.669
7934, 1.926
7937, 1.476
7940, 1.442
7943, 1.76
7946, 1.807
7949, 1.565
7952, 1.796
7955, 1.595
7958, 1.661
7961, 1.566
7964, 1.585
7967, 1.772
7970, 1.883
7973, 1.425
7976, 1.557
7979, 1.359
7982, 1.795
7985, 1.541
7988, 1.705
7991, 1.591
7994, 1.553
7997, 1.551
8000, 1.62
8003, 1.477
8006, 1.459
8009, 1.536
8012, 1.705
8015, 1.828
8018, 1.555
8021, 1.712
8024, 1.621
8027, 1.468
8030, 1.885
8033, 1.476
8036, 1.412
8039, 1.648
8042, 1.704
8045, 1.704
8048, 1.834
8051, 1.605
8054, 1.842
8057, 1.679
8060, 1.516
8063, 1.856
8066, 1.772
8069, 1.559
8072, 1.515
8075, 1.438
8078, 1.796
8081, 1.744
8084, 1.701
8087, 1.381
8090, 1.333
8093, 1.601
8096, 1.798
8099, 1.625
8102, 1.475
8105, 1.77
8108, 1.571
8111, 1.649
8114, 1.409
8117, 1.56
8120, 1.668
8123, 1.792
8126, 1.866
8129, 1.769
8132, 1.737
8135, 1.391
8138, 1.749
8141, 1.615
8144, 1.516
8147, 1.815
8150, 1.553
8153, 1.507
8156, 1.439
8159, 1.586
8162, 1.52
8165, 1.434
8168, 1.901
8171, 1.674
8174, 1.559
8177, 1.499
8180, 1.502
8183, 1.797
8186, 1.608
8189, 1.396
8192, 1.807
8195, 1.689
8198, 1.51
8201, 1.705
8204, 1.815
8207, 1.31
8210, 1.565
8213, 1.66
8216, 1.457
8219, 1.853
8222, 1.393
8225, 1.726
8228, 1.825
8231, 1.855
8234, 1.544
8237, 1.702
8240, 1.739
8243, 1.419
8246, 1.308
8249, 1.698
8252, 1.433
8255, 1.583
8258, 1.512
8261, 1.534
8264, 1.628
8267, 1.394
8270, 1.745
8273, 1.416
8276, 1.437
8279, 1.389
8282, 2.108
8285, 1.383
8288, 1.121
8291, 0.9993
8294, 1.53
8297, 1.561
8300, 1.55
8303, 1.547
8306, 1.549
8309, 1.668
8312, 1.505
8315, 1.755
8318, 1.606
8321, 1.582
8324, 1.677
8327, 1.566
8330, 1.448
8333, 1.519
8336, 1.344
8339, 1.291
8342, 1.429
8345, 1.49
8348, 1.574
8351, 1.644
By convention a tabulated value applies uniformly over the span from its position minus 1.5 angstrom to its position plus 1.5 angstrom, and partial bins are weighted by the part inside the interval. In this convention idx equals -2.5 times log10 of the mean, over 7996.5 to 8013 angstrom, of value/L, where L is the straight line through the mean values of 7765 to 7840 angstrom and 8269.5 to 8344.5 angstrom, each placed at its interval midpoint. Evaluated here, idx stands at 0.043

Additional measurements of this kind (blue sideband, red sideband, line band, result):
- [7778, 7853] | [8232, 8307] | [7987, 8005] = 0.04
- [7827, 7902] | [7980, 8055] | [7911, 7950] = 0.09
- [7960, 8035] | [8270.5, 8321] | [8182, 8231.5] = -0.07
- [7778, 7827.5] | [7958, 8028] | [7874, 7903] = -0.02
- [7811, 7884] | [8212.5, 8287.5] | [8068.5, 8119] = 0.10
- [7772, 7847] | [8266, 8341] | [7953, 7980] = 0.02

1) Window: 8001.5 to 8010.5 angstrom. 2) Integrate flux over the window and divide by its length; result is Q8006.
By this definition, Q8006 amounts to 1.49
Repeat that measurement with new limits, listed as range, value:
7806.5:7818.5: 1.72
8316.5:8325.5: 1.62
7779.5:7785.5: 1.88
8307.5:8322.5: 1.62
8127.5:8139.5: 1.66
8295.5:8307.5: 1.55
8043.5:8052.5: 1.71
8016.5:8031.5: 1.65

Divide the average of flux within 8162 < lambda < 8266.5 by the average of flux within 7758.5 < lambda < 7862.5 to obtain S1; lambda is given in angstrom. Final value 0.9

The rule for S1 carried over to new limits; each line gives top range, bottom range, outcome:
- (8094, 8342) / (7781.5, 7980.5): 0.89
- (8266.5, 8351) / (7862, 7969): 0.87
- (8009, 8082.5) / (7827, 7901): 0.85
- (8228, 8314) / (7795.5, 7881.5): 0.79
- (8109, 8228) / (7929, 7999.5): 0.99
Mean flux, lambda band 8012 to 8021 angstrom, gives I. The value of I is 1.7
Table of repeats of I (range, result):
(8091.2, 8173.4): 1.63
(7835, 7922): 1.89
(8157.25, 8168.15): 1.57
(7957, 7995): 1.62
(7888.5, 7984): 1.64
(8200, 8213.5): 1.6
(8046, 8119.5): 1.63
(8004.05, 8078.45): 1.64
